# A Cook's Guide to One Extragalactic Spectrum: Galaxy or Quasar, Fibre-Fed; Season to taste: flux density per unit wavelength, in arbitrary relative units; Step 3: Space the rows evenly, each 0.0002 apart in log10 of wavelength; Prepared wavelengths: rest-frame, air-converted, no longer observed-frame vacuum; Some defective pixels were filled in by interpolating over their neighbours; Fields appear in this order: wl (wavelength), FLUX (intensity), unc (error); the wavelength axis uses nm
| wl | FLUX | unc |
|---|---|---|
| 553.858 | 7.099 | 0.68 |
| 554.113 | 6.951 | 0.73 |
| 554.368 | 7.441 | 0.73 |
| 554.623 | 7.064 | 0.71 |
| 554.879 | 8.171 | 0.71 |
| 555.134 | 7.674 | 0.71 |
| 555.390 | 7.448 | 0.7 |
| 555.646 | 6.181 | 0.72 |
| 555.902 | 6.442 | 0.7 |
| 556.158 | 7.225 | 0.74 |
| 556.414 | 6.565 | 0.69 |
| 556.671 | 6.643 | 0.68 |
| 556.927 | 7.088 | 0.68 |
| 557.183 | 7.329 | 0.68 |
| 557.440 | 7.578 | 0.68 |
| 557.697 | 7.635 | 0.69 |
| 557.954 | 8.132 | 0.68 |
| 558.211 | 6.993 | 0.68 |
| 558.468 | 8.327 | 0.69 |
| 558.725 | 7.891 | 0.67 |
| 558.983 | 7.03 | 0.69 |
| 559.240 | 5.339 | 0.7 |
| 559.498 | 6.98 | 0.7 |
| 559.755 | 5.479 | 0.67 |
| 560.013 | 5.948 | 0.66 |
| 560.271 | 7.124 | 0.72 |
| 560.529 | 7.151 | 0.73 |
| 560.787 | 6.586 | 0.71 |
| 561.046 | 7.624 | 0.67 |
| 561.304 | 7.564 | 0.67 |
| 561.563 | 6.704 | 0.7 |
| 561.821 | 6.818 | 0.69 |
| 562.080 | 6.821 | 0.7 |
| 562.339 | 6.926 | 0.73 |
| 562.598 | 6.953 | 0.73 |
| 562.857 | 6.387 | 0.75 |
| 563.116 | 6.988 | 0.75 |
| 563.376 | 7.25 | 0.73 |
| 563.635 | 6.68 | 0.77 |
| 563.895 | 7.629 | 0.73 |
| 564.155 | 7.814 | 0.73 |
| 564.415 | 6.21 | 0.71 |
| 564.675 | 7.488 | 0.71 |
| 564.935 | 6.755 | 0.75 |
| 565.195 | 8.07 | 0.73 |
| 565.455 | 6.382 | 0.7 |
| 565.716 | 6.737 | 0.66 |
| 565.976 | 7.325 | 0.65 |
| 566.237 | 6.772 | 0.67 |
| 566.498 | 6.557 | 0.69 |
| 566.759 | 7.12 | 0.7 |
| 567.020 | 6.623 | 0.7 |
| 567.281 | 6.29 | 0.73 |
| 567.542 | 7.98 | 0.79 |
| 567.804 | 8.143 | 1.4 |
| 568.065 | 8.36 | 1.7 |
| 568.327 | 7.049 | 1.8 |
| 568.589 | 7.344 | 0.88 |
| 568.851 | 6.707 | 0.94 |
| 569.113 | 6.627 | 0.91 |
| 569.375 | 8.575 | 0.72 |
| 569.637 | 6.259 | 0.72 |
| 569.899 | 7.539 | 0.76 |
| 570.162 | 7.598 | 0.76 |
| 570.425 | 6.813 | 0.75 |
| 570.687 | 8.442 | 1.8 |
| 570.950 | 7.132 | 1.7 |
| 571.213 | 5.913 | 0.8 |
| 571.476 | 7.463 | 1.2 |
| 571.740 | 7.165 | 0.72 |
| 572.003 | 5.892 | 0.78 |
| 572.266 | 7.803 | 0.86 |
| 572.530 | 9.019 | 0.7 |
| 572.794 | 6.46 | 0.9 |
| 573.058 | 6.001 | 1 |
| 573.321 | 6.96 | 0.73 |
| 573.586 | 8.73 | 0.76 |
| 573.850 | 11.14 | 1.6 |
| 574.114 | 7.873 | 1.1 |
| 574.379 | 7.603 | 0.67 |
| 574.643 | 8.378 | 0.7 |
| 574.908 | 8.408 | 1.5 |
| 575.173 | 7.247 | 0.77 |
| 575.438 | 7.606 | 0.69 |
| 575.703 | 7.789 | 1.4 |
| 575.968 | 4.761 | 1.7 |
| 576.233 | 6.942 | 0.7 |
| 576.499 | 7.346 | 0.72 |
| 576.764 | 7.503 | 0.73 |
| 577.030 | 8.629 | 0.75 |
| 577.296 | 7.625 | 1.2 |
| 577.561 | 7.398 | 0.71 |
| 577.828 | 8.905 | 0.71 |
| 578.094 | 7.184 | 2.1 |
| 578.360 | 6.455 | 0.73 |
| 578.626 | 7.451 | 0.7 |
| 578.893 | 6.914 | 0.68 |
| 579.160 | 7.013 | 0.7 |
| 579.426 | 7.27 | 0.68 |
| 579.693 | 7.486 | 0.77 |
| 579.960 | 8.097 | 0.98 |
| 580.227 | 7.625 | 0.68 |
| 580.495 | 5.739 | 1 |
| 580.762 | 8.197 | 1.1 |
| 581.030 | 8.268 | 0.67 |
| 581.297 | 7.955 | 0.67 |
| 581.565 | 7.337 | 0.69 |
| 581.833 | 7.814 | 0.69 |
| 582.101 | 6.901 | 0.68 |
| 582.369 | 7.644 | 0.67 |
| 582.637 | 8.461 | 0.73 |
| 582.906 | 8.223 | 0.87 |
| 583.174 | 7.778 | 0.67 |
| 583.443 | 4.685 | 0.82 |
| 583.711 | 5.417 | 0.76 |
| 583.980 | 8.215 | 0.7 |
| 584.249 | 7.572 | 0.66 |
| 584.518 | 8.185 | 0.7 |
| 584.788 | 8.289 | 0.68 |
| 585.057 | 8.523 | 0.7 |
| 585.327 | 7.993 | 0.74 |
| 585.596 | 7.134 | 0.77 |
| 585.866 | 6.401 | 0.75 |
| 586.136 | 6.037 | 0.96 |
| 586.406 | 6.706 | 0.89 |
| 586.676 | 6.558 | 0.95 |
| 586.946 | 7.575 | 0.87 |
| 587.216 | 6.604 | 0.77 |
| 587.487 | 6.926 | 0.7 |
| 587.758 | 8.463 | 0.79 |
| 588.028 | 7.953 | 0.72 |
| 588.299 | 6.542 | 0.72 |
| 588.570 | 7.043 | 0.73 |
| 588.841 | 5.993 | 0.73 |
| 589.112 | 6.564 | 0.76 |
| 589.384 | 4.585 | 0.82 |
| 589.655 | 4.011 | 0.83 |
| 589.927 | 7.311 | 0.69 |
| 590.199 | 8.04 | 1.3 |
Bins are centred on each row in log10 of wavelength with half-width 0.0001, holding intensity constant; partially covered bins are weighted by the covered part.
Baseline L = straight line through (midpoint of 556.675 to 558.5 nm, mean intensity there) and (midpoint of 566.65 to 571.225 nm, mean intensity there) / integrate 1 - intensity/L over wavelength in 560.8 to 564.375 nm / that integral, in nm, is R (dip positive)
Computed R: 0.17 nm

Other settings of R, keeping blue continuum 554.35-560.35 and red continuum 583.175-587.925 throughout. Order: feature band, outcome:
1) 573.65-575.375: -0.314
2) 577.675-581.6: -0.178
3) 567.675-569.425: -0.097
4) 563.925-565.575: -0.015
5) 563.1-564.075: -0.014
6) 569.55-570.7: -0.024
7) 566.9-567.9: -0.019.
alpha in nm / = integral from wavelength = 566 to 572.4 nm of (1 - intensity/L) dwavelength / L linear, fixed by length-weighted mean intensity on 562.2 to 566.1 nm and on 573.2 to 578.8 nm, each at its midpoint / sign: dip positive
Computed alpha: 0.13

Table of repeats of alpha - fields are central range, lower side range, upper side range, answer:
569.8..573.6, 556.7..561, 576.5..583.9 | 0.03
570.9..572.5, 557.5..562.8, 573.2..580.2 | 0.09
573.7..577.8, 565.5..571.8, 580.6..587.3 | -0.29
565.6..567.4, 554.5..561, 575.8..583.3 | 0.11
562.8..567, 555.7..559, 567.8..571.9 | 0.16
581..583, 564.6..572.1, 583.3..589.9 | -0.25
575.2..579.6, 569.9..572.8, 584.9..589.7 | -0.12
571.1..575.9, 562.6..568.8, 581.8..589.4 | -0.32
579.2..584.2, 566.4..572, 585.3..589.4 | -0.31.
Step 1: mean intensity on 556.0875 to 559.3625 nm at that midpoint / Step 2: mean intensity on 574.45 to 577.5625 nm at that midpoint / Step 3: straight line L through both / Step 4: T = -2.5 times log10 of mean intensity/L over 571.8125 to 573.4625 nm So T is 0.06 mag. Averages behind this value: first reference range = 7.22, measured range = 7.04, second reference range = 7.48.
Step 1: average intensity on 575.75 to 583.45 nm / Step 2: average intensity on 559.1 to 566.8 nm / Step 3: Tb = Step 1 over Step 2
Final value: 1.1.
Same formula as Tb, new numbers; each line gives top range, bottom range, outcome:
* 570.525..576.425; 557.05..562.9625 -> 1.07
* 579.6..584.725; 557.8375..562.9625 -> 1.08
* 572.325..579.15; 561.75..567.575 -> 1.09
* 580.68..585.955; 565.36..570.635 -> 1.05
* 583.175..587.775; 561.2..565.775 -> 1.02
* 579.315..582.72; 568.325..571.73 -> 1.06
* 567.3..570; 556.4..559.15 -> 1.00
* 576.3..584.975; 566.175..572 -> 1.04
